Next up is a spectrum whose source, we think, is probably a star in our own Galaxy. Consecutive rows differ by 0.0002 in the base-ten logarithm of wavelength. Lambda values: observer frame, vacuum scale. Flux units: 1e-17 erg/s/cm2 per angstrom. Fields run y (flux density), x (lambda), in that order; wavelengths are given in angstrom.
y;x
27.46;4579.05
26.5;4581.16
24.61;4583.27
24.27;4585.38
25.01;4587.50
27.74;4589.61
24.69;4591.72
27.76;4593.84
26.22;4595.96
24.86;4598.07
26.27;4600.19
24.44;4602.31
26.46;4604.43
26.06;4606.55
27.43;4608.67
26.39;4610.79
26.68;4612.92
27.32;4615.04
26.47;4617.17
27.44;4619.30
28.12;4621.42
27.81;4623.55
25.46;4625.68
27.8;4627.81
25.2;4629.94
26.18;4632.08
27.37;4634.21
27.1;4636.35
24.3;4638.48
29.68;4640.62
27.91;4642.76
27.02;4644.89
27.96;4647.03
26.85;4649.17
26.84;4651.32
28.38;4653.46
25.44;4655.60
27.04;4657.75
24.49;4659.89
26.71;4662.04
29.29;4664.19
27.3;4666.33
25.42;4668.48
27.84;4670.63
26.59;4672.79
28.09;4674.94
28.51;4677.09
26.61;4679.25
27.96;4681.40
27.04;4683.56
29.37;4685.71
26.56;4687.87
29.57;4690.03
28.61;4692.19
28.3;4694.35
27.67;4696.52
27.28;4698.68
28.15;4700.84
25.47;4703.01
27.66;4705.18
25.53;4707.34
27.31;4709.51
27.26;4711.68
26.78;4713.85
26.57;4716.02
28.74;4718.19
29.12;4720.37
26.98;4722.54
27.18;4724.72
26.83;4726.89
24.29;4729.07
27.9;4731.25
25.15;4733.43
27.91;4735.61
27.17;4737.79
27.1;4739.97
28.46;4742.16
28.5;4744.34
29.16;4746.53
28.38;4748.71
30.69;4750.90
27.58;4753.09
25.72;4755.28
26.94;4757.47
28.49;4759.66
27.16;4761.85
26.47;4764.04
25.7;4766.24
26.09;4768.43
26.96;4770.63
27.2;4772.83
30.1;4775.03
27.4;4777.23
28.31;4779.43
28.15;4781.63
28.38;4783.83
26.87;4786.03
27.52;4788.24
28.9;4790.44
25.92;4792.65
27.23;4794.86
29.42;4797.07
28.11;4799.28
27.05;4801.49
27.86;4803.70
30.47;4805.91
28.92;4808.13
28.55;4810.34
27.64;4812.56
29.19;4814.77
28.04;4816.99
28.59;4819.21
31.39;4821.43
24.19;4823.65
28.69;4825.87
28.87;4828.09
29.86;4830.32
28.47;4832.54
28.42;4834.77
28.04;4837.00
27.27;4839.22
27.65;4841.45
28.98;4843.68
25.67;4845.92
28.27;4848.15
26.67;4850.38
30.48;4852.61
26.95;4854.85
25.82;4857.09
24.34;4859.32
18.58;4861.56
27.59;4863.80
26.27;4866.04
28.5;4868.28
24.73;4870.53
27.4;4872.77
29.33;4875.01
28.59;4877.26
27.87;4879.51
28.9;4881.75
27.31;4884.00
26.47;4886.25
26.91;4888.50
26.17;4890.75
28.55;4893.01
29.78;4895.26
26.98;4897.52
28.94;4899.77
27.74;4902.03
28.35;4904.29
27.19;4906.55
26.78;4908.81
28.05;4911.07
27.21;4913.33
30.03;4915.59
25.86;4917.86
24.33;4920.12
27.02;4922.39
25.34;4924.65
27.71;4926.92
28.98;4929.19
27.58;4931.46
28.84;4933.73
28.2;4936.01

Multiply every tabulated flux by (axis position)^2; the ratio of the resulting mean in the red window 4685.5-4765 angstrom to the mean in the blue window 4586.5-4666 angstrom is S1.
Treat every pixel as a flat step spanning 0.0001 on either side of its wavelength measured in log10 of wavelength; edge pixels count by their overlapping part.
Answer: 1.07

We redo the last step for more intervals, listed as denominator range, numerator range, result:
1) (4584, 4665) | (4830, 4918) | 1.14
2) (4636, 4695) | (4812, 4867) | 1.08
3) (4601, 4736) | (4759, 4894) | 1.09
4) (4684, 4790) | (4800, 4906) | 1.06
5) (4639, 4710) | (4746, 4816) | 1.07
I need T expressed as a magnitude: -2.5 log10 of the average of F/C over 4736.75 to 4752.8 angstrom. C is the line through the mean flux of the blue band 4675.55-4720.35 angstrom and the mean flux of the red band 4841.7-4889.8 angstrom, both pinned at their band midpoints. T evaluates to -0.04 mag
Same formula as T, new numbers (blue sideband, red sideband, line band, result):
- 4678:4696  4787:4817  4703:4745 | 0.037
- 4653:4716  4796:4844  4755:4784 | 0.025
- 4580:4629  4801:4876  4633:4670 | -0.017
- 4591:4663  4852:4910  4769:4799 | -0.035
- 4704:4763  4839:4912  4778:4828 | -0.033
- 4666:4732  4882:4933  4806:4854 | -0.035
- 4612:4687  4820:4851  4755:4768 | 0.036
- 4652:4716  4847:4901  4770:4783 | -0.033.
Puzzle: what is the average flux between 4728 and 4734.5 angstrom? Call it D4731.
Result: 25.8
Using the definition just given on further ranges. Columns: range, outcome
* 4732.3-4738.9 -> 26.8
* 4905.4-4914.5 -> 27.3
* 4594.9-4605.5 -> 25.7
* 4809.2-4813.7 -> 28.2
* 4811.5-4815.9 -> 28.5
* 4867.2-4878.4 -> 27.7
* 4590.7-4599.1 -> 25.9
